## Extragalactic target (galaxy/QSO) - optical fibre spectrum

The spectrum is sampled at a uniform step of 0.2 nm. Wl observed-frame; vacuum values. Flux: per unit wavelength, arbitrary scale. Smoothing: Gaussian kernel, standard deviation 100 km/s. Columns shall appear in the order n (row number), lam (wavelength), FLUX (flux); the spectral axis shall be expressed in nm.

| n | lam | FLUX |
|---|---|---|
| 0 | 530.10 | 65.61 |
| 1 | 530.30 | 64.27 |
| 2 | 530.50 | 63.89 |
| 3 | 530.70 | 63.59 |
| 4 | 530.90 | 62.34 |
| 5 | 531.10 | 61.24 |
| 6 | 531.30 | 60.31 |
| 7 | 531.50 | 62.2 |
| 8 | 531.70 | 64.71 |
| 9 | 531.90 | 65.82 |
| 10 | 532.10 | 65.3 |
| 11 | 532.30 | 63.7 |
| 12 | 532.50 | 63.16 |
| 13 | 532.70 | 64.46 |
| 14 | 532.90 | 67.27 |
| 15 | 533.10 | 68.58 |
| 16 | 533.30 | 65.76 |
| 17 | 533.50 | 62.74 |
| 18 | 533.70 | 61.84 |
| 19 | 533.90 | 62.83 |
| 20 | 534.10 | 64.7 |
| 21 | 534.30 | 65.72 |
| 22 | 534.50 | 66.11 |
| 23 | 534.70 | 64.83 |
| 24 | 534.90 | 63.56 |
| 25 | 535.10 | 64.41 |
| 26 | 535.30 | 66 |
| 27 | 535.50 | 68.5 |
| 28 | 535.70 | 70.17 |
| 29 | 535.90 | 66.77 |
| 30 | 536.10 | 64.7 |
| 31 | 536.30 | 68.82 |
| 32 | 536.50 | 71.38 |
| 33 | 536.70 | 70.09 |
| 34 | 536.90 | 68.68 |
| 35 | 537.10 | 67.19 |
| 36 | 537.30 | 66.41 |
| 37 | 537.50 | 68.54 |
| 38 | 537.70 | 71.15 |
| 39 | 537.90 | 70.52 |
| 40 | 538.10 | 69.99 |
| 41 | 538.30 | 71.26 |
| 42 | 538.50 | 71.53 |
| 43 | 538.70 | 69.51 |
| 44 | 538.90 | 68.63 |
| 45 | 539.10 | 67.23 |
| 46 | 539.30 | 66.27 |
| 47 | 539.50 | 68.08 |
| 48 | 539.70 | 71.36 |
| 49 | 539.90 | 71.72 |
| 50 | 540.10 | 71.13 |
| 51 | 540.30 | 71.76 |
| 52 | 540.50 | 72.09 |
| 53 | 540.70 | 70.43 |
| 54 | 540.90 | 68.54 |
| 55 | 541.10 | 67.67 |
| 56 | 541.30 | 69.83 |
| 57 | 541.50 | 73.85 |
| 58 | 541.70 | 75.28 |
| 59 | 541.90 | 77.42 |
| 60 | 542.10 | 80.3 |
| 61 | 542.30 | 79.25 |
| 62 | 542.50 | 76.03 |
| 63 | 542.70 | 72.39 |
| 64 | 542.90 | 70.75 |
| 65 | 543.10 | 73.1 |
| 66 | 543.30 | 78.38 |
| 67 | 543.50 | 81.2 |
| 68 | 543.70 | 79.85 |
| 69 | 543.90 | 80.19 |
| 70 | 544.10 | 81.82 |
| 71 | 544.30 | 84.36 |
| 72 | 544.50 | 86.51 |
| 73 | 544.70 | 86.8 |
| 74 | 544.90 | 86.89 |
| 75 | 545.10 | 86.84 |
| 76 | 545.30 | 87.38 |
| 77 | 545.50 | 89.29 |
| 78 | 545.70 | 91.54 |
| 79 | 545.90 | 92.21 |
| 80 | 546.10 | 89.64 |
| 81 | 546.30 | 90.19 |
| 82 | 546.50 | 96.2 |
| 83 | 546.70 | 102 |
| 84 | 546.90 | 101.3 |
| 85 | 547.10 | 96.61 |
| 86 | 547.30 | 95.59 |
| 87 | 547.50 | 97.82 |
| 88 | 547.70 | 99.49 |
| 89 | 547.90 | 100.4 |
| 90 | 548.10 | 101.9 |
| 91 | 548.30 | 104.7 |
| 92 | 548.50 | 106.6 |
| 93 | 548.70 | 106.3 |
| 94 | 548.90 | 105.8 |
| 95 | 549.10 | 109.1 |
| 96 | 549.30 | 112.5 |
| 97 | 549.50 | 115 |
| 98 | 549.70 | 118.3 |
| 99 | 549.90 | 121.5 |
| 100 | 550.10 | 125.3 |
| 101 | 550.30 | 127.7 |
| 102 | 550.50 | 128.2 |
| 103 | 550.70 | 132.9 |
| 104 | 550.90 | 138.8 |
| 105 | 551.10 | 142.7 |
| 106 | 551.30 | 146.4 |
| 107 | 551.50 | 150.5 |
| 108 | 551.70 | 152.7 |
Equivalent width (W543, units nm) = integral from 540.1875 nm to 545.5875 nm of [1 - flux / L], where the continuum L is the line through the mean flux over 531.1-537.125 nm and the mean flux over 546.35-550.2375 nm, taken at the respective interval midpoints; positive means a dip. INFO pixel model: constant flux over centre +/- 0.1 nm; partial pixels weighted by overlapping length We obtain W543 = 0.76 nm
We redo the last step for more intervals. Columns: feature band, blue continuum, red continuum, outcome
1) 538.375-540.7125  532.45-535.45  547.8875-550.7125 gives 0.36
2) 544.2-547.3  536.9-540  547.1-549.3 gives 0.11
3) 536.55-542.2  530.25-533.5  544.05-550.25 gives 0.75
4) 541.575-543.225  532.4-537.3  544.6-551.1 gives 0.24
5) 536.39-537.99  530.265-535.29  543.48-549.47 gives 0.10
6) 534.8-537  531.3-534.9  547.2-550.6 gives 0.15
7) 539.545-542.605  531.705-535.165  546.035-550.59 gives 0.47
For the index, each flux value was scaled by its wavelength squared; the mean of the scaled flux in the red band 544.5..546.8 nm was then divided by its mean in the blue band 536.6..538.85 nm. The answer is 1.3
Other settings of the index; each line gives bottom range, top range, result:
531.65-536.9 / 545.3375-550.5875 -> 1.67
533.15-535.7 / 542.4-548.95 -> 1.45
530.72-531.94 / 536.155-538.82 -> 1.14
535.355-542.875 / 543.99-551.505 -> 1.55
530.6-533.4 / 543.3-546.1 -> 1.40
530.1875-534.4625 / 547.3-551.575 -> 1.96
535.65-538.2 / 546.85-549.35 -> 1.56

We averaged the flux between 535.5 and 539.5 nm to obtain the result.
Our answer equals 68.9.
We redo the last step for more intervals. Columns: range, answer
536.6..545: 73.7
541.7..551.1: 96.9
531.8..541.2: 67.6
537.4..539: 70.1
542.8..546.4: 84.3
